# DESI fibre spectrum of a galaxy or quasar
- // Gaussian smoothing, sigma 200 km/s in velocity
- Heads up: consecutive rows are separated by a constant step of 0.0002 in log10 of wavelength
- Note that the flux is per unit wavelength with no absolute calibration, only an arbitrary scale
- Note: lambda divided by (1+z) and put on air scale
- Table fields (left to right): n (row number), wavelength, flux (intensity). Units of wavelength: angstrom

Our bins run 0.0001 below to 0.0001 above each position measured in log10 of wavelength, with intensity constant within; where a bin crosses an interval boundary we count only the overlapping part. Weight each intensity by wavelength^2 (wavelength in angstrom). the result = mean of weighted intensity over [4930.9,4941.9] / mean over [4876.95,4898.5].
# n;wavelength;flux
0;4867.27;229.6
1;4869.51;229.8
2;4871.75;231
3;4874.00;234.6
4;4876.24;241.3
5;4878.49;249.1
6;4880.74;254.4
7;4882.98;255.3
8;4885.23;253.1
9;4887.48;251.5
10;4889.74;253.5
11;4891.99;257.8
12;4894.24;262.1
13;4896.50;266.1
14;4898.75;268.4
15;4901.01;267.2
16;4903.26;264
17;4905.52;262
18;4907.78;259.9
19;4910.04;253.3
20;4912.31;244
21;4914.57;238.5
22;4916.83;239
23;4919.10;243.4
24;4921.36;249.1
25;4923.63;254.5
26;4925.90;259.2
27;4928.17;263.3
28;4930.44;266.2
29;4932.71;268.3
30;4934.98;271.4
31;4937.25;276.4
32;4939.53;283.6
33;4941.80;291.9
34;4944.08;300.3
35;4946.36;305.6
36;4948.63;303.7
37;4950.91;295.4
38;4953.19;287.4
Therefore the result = 1.10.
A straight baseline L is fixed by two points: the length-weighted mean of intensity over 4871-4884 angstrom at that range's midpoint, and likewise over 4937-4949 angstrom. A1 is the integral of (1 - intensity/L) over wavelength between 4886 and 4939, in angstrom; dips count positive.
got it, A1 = 2.4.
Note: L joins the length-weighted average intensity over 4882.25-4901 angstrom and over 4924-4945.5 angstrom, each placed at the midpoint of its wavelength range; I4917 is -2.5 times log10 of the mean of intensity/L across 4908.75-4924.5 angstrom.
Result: 0.09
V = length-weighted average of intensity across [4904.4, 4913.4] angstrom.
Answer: 255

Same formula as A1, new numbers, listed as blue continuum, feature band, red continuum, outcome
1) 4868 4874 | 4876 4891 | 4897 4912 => -0.6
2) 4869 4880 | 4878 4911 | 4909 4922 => -2.4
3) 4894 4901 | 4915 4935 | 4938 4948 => 2.0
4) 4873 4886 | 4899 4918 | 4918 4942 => 0.3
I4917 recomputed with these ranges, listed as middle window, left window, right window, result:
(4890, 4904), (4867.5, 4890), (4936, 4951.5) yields -0.023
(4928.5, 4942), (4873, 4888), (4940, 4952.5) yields 0.059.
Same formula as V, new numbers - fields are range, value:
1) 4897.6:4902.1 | 268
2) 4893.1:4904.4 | 266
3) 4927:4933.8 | 266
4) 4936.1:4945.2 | 288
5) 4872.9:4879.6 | 242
